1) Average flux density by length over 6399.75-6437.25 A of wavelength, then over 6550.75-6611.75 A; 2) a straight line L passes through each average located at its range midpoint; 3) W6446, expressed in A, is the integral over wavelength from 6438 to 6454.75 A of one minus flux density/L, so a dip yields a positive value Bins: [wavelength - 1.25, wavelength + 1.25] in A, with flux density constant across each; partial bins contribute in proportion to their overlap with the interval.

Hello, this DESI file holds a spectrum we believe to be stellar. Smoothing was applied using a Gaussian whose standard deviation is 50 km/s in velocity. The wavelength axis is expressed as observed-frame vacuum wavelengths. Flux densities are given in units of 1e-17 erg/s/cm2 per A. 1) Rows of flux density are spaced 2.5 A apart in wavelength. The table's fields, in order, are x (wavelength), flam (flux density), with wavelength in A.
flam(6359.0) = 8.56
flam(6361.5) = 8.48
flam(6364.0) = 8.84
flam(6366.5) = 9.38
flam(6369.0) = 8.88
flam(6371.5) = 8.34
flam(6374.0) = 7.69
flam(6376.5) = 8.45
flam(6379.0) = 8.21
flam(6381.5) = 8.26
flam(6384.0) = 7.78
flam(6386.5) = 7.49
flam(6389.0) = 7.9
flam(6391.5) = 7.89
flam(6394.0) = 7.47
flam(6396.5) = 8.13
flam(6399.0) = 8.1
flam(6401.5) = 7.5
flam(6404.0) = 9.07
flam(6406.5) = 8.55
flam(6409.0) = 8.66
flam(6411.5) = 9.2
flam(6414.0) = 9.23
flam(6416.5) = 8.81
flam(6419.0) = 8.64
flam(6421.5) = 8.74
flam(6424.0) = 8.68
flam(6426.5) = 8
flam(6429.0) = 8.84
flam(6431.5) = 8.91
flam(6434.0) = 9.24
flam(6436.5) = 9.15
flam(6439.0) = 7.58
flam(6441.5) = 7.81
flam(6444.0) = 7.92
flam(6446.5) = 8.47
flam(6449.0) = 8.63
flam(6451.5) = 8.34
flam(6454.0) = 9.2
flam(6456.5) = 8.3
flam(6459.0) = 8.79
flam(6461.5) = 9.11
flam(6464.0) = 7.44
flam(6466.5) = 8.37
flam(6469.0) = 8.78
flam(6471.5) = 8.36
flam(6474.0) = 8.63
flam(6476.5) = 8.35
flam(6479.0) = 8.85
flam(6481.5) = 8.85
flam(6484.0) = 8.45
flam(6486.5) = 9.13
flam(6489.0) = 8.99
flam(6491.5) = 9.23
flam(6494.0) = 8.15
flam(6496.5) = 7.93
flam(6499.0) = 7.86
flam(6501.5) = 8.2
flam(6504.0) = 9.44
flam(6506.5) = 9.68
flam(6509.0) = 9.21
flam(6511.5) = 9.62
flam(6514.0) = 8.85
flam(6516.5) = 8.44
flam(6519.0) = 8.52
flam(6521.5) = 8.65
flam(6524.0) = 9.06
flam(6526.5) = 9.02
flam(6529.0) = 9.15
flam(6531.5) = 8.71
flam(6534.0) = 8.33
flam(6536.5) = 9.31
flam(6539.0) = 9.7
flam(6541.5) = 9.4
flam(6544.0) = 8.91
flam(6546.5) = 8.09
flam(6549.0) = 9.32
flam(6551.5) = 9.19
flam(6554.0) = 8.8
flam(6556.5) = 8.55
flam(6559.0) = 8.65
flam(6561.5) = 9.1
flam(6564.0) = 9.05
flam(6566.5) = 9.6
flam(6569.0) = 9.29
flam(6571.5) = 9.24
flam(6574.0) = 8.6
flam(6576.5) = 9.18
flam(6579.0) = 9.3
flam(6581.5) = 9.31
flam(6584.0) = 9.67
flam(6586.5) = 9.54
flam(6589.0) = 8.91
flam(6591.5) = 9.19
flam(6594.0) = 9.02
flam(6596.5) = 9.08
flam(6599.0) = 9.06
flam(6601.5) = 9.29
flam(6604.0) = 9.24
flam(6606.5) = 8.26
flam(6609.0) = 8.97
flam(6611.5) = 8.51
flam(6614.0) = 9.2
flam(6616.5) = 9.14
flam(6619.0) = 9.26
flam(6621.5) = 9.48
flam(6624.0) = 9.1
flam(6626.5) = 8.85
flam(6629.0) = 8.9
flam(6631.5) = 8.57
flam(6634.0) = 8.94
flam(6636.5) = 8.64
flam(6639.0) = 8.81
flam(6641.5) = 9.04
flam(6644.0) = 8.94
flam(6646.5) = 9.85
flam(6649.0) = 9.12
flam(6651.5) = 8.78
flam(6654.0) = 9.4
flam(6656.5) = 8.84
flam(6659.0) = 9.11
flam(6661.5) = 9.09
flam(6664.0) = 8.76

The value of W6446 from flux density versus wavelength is 1.0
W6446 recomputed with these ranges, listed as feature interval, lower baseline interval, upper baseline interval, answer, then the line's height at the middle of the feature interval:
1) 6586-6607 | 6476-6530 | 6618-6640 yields -0.39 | 8.91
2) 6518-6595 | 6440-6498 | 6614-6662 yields -2.21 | 8.79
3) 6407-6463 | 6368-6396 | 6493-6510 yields -2.33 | 8.3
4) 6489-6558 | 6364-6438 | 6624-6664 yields -1.10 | 8.73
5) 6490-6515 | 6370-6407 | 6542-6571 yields -0.40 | 8.68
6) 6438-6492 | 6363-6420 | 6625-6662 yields 0.17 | 8.55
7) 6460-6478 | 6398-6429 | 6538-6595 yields 0.71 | 8.79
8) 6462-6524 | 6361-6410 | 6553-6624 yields 0.11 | 8.69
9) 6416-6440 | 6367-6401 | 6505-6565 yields -0.97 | 8.33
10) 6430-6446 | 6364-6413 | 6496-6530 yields 0.12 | 8.51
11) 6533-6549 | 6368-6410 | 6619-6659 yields -0.59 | 8.68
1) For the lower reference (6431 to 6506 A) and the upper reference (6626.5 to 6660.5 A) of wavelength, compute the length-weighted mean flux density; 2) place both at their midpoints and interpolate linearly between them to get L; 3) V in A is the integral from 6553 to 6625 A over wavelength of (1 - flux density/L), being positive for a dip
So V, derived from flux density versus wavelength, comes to -1.91 A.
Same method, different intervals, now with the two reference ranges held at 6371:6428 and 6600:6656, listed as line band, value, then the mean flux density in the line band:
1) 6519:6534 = -0.24 A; 8.84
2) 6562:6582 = -0.80 A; 9.19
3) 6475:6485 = -0.09 A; 8.63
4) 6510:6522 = -0.24 A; 8.83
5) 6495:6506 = 0.22 A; 8.44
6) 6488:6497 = -0.03 A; 8.62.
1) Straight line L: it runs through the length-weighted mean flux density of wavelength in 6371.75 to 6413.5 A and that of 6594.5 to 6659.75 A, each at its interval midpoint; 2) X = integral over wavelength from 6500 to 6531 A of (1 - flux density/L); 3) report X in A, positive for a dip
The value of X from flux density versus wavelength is -1.3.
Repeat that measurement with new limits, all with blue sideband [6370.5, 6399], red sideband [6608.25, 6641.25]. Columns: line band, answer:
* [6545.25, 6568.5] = -0.7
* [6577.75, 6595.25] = -1.0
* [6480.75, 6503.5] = -0.4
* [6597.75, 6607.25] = -0.1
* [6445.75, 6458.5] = -0.6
